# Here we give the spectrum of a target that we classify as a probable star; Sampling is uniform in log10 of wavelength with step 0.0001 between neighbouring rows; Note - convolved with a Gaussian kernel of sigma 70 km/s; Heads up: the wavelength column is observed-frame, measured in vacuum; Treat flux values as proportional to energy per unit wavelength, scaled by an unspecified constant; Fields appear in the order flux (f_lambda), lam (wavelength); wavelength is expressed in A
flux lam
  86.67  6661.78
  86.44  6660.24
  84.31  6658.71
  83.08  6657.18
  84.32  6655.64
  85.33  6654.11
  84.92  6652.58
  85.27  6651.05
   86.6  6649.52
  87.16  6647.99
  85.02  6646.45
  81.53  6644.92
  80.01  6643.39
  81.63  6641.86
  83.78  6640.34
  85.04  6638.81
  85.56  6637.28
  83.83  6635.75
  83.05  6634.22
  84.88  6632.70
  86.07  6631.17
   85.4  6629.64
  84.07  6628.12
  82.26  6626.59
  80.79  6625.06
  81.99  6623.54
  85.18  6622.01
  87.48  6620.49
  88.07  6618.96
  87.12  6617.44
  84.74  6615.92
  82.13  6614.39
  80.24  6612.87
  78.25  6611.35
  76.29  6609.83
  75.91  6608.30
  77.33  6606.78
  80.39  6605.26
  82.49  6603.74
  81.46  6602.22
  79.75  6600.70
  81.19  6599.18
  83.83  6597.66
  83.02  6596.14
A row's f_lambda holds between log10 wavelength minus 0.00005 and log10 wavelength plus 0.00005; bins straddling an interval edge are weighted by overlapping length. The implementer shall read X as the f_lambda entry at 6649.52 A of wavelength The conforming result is 86.6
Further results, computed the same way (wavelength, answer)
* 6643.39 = 80.01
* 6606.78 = 77.33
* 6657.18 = 83.08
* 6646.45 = 85.02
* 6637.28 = 85.56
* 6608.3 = 75.91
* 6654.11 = 85.33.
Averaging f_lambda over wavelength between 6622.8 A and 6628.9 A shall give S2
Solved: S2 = 82.3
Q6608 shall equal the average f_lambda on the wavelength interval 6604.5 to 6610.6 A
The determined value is 77.4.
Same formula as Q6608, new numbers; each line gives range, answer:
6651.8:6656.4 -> 85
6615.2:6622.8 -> 86.5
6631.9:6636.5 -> 84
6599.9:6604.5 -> 81.2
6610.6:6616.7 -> 81.4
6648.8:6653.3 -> 85.6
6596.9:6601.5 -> 81.6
